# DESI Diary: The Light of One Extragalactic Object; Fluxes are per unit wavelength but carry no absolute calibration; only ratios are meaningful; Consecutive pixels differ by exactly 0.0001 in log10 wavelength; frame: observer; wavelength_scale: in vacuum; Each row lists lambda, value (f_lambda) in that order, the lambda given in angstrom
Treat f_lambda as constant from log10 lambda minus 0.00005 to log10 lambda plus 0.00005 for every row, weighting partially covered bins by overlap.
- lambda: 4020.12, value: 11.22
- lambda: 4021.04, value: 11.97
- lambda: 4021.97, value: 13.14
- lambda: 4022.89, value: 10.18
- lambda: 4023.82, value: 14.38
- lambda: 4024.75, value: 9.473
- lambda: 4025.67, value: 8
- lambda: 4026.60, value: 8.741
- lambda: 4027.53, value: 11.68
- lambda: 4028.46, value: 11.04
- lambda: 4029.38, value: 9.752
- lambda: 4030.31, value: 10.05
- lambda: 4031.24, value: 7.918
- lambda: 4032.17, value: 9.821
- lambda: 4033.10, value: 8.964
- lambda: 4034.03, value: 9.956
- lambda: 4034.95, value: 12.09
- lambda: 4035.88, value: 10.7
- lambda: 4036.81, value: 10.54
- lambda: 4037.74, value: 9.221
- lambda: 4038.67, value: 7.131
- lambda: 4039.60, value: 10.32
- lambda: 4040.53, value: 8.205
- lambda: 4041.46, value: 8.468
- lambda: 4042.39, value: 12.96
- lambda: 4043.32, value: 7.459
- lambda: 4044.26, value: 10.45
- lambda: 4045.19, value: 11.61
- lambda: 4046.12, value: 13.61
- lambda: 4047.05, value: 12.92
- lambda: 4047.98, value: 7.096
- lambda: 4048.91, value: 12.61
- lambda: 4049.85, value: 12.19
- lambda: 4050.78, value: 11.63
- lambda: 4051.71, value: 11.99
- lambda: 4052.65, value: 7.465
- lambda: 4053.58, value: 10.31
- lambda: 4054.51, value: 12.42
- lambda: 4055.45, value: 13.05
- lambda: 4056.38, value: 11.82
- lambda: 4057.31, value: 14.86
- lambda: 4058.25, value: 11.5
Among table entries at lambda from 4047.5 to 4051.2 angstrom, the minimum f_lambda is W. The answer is 7.096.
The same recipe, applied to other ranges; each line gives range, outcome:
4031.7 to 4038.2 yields 8.964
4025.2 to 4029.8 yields 8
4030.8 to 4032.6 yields 7.918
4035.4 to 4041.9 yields 7.131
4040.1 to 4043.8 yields 7.459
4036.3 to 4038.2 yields 9.221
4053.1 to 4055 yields 10.31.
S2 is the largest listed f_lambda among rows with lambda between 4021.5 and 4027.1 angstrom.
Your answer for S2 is 14.38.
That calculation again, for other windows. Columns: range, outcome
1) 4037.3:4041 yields 10.32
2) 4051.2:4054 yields 11.99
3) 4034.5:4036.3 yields 12.09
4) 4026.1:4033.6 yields 11.68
